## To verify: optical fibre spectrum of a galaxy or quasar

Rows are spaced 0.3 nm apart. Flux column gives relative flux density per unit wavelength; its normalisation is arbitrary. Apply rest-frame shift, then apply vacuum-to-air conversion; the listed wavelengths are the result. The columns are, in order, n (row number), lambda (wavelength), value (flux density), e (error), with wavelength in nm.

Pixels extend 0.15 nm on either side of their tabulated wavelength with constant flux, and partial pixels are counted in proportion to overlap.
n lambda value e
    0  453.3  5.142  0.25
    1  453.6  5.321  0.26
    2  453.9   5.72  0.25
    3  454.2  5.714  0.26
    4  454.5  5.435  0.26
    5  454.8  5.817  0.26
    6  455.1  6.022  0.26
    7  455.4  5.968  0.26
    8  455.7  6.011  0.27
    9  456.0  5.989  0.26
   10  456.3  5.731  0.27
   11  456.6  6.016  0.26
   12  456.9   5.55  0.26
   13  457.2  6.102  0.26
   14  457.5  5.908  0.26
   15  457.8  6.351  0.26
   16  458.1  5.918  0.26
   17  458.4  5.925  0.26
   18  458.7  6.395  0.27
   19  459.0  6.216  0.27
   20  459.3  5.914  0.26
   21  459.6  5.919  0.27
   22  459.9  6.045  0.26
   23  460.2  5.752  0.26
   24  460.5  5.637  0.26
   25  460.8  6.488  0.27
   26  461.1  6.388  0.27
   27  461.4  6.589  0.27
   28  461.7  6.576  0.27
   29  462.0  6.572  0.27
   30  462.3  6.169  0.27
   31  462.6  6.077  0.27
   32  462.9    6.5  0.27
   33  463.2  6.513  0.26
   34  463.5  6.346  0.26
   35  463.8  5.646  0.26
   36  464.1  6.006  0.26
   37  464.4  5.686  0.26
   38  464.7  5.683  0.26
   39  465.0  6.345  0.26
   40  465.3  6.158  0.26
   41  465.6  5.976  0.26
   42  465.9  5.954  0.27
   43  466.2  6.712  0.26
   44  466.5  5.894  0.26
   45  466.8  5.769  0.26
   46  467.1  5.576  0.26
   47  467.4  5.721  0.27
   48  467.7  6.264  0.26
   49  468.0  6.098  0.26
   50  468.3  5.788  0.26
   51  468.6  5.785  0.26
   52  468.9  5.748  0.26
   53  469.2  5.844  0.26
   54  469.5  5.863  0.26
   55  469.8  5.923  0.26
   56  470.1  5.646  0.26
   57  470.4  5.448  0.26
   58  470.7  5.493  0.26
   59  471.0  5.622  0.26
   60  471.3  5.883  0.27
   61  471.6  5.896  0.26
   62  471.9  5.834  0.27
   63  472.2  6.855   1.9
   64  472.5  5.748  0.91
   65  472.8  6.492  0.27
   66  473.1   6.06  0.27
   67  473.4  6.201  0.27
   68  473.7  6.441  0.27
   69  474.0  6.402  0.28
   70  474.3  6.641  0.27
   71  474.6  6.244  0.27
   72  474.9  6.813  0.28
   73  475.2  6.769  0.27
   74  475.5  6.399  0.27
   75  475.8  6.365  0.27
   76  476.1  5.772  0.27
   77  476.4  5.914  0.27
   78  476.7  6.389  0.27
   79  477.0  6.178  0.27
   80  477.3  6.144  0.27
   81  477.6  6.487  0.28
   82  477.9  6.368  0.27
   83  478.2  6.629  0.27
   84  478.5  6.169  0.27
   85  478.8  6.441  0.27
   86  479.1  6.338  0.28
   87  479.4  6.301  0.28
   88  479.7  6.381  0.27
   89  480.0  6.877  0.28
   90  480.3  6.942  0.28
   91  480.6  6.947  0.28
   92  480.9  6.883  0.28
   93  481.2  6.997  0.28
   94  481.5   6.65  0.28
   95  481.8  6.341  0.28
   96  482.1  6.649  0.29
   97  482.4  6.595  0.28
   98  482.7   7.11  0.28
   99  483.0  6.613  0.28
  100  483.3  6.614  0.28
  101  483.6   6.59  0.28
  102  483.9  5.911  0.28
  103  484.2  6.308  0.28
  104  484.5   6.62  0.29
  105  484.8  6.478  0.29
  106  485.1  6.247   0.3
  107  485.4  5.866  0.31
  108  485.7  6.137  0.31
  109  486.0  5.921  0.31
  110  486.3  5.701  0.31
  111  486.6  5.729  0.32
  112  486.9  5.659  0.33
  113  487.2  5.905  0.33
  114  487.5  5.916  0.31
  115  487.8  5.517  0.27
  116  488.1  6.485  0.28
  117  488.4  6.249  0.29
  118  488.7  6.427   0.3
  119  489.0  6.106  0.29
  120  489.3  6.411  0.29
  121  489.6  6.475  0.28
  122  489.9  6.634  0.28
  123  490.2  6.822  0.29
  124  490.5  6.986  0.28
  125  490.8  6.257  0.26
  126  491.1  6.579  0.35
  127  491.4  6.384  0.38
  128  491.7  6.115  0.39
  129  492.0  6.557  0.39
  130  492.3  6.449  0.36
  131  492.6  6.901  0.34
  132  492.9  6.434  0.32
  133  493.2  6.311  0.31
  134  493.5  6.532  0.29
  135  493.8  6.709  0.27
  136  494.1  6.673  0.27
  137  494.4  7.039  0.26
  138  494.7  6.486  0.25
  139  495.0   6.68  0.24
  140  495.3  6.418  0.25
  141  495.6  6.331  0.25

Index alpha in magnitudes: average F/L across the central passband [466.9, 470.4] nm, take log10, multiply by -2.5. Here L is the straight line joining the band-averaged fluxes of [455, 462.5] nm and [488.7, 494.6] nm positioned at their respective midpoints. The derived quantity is 0.072 mag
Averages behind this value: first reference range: 6.09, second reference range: 6.54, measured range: 5.82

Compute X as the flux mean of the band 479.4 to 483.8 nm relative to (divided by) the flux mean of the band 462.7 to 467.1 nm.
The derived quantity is 1.1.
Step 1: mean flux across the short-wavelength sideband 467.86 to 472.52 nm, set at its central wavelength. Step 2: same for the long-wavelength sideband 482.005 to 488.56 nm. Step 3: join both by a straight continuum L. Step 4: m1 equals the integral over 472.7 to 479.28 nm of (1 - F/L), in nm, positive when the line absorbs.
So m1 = -0.396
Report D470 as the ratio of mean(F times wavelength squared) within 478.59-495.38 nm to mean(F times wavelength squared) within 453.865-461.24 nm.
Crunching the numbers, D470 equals 1.22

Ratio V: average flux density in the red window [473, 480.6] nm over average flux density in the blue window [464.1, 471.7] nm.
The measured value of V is 1.09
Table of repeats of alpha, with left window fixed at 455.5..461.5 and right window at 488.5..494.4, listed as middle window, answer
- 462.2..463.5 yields -0.04 mag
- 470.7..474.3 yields 0.02 mag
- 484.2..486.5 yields 0.05 mag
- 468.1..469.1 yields 0.07 mag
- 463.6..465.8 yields 0.03 mag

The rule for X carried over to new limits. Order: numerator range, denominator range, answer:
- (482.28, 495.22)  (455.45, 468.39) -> 1.05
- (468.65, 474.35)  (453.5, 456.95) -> 1.03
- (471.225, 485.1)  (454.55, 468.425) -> 1.06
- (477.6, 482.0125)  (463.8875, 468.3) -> 1.10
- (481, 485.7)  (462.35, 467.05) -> 1.07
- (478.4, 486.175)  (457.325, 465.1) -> 1.06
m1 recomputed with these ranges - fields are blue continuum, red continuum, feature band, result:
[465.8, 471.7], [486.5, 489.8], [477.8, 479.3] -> -0.10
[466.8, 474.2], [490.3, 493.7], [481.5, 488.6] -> 0.10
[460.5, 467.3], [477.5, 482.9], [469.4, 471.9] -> 0.24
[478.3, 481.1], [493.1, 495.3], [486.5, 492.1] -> 0.29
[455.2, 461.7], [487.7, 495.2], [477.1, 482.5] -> -0.19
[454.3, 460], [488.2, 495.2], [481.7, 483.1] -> -0.07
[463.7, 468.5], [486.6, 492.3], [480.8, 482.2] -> -0.12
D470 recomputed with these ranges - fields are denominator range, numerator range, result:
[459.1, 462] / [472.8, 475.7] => 1.11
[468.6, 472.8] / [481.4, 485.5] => 1.17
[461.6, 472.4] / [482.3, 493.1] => 1.15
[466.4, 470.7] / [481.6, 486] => 1.18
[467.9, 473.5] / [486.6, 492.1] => 1.15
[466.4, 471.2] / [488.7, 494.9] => 1.25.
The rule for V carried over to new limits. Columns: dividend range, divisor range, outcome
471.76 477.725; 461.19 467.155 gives 1.03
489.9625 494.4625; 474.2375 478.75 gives 1.04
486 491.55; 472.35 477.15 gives 0.99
